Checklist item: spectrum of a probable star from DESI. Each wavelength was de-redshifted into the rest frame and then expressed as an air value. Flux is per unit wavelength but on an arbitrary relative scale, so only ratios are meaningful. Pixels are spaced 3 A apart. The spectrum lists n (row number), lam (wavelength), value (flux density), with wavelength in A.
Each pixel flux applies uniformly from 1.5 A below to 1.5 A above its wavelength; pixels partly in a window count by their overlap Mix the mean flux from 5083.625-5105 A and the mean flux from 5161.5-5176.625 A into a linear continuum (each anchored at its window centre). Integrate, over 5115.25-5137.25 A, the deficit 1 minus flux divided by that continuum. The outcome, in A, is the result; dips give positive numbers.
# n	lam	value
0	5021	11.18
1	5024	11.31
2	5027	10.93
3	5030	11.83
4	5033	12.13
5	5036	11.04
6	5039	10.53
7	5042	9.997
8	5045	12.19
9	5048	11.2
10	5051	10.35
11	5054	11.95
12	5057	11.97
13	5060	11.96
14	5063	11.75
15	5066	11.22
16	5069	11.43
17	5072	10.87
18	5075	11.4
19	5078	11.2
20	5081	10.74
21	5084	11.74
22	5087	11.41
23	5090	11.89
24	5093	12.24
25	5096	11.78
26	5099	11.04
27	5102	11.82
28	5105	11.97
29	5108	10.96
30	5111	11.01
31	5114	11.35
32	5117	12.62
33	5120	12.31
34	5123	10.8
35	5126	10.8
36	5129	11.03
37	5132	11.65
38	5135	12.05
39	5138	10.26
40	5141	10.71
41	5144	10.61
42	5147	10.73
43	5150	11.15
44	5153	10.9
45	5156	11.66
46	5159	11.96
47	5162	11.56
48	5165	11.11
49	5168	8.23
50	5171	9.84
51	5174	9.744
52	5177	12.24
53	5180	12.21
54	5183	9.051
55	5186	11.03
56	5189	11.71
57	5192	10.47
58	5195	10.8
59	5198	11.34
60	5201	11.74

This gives -1.0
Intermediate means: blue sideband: 11.7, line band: 11.6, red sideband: 10.2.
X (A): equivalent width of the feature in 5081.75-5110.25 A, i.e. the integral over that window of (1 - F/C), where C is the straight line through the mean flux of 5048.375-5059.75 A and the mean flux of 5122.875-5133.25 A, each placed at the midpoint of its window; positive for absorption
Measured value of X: -0.9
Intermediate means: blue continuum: 11.5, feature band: 11.6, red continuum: 11.1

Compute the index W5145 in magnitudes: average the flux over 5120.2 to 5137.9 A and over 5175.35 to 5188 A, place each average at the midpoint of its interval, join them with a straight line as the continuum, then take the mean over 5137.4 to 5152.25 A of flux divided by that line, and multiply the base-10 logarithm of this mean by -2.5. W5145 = 0.049 mag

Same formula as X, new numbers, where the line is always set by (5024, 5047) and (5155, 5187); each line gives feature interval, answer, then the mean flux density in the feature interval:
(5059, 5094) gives -1.18 A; 11.5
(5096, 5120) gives -1.34 A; 11.6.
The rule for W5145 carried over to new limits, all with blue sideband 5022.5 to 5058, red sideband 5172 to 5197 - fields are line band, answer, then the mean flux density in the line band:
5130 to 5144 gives -0.01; 11.1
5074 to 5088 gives -0.01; 11.3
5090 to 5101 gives -0.06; 11.7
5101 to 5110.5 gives -0.04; 11.5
